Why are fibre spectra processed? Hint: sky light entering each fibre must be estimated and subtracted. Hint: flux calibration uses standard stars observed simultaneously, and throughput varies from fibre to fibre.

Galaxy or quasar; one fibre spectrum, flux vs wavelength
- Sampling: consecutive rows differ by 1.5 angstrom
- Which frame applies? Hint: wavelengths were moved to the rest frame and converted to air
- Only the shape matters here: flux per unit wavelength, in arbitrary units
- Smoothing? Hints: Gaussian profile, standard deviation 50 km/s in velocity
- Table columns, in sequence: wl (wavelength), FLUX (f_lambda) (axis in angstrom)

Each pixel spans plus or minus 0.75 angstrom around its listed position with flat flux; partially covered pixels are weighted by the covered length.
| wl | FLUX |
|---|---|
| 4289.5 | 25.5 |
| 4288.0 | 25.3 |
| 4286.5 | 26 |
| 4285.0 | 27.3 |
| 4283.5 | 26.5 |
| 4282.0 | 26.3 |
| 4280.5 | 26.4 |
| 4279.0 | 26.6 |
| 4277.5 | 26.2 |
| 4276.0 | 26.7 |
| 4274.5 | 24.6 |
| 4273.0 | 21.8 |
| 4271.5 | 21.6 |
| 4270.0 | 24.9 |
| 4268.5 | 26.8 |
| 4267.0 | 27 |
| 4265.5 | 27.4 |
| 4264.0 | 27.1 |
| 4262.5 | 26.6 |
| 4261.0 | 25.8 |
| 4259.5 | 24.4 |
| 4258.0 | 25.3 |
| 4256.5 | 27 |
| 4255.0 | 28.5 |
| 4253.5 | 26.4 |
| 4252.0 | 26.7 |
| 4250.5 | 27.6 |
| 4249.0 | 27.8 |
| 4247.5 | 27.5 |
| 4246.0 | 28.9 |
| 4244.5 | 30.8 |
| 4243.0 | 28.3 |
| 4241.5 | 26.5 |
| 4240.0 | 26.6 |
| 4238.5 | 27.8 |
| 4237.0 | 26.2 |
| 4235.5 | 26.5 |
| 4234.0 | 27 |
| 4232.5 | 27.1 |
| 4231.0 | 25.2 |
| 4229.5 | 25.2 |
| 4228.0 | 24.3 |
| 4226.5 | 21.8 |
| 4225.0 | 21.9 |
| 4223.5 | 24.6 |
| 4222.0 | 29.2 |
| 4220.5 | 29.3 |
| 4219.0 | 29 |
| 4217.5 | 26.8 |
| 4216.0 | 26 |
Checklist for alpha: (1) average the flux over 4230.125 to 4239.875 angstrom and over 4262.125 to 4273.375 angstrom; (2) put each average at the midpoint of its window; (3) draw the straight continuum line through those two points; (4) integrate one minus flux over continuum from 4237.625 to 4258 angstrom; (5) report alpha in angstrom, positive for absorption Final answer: -1.1 angstrom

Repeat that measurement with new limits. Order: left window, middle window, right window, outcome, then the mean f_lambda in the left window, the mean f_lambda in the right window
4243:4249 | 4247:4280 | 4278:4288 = 1.9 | 28.8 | 26.4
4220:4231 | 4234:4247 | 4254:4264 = -1.0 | 25.1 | 26.3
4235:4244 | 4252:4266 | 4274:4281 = 0.1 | 27.1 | 26.1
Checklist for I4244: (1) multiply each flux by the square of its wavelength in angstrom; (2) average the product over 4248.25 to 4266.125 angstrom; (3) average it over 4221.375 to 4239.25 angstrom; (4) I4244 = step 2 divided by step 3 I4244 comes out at 1.06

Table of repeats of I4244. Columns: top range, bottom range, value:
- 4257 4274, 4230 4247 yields 0.94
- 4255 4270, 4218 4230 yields 1.05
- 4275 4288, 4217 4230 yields 1.05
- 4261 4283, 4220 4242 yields 1.01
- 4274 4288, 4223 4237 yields 1.08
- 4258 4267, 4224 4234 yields 1.09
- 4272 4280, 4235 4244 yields 0.94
